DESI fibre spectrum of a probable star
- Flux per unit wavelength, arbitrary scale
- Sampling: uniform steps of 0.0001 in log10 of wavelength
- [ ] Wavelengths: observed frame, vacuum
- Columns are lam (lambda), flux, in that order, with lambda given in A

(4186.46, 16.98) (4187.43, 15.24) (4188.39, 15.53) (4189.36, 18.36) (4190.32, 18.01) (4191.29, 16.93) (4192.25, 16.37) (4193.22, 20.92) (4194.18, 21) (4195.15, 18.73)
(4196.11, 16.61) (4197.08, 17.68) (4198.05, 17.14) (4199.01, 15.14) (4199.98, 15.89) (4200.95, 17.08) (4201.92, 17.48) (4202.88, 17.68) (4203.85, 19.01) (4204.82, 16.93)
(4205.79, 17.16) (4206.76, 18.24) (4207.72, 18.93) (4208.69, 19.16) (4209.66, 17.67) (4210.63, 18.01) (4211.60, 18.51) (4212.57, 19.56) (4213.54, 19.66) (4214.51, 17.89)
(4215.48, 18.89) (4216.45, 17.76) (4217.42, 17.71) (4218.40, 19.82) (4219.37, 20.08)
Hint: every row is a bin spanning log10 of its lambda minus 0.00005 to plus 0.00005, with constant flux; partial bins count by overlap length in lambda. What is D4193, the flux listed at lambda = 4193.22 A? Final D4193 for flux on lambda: 20.92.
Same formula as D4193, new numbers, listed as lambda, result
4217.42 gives 17.71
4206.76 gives 18.24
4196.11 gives 16.61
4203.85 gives 19.01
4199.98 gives 15.89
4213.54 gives 19.66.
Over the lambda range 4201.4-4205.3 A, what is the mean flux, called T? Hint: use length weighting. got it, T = 17.8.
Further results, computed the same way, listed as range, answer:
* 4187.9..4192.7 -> 17.1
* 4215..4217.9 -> 18.1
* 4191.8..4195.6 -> 19.3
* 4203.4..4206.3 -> 17.7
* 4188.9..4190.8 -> 18.2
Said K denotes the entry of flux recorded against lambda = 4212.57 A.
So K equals 19.56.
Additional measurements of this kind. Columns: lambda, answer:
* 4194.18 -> 21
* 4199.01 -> 15.14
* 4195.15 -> 18.73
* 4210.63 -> 18.01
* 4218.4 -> 19.82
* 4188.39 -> 15.53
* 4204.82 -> 16.93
